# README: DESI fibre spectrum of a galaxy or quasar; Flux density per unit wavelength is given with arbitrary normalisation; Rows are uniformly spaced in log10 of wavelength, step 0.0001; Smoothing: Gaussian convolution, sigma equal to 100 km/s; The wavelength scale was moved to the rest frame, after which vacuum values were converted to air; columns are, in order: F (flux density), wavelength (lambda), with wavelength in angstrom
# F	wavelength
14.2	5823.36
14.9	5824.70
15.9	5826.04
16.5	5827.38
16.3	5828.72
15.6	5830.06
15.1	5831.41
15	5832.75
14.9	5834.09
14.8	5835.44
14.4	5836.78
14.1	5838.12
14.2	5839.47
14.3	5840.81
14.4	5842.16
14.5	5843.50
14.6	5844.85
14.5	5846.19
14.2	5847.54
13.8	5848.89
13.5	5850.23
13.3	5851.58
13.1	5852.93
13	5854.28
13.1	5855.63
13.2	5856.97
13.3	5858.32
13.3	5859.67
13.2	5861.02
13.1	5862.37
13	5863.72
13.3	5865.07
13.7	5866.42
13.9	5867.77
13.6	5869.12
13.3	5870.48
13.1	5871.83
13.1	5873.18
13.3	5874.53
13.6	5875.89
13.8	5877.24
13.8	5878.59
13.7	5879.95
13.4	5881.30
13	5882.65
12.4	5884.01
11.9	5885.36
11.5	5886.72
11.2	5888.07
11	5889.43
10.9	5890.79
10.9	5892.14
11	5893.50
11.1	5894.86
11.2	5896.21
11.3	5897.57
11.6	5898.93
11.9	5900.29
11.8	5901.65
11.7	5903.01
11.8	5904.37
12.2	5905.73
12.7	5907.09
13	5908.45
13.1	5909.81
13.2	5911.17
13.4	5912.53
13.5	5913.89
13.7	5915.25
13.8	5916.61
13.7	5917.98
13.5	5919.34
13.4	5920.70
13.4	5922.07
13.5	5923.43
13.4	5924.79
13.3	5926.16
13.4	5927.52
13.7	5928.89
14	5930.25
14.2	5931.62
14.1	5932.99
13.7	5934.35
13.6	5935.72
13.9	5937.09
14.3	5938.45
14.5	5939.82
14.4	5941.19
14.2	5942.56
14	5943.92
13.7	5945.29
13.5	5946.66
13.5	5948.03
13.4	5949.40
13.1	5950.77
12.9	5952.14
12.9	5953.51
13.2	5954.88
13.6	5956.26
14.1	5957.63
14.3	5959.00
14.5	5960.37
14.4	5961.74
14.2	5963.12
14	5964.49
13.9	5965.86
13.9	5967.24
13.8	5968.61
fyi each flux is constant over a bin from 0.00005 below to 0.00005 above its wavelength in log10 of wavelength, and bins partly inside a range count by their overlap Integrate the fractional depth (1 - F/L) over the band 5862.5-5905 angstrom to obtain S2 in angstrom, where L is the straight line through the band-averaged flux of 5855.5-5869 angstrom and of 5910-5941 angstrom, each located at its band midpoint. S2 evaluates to 3.3 angstrom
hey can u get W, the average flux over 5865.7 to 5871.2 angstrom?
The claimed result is 13.6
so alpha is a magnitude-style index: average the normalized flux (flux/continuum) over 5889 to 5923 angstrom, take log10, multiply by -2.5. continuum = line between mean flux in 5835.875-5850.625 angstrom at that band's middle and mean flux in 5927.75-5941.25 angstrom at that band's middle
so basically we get 0.14 mag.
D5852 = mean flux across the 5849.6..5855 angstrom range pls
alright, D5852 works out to 13.2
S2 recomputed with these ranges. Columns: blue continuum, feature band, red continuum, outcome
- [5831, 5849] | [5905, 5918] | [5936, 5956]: 0.69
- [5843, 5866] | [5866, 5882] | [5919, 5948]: 0.08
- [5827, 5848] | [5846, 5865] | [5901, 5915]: 1.21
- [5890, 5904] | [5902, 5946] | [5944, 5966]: -3.70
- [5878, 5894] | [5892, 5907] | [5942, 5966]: 1.00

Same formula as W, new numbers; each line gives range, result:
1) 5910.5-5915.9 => 13.5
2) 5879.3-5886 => 12.9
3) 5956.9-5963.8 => 14.3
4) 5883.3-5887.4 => 11.9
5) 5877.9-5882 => 13.6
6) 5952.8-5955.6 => 13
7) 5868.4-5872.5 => 13.3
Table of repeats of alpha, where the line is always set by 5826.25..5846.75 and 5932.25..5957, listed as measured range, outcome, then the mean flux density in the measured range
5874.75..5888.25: 0.12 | 12.9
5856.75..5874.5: 0.10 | 13.3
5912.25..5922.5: 0.04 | 13.6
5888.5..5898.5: 0.28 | 11.1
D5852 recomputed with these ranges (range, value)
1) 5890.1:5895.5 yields 11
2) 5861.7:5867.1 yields 13.3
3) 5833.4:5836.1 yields 14.8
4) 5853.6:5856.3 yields 13.1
